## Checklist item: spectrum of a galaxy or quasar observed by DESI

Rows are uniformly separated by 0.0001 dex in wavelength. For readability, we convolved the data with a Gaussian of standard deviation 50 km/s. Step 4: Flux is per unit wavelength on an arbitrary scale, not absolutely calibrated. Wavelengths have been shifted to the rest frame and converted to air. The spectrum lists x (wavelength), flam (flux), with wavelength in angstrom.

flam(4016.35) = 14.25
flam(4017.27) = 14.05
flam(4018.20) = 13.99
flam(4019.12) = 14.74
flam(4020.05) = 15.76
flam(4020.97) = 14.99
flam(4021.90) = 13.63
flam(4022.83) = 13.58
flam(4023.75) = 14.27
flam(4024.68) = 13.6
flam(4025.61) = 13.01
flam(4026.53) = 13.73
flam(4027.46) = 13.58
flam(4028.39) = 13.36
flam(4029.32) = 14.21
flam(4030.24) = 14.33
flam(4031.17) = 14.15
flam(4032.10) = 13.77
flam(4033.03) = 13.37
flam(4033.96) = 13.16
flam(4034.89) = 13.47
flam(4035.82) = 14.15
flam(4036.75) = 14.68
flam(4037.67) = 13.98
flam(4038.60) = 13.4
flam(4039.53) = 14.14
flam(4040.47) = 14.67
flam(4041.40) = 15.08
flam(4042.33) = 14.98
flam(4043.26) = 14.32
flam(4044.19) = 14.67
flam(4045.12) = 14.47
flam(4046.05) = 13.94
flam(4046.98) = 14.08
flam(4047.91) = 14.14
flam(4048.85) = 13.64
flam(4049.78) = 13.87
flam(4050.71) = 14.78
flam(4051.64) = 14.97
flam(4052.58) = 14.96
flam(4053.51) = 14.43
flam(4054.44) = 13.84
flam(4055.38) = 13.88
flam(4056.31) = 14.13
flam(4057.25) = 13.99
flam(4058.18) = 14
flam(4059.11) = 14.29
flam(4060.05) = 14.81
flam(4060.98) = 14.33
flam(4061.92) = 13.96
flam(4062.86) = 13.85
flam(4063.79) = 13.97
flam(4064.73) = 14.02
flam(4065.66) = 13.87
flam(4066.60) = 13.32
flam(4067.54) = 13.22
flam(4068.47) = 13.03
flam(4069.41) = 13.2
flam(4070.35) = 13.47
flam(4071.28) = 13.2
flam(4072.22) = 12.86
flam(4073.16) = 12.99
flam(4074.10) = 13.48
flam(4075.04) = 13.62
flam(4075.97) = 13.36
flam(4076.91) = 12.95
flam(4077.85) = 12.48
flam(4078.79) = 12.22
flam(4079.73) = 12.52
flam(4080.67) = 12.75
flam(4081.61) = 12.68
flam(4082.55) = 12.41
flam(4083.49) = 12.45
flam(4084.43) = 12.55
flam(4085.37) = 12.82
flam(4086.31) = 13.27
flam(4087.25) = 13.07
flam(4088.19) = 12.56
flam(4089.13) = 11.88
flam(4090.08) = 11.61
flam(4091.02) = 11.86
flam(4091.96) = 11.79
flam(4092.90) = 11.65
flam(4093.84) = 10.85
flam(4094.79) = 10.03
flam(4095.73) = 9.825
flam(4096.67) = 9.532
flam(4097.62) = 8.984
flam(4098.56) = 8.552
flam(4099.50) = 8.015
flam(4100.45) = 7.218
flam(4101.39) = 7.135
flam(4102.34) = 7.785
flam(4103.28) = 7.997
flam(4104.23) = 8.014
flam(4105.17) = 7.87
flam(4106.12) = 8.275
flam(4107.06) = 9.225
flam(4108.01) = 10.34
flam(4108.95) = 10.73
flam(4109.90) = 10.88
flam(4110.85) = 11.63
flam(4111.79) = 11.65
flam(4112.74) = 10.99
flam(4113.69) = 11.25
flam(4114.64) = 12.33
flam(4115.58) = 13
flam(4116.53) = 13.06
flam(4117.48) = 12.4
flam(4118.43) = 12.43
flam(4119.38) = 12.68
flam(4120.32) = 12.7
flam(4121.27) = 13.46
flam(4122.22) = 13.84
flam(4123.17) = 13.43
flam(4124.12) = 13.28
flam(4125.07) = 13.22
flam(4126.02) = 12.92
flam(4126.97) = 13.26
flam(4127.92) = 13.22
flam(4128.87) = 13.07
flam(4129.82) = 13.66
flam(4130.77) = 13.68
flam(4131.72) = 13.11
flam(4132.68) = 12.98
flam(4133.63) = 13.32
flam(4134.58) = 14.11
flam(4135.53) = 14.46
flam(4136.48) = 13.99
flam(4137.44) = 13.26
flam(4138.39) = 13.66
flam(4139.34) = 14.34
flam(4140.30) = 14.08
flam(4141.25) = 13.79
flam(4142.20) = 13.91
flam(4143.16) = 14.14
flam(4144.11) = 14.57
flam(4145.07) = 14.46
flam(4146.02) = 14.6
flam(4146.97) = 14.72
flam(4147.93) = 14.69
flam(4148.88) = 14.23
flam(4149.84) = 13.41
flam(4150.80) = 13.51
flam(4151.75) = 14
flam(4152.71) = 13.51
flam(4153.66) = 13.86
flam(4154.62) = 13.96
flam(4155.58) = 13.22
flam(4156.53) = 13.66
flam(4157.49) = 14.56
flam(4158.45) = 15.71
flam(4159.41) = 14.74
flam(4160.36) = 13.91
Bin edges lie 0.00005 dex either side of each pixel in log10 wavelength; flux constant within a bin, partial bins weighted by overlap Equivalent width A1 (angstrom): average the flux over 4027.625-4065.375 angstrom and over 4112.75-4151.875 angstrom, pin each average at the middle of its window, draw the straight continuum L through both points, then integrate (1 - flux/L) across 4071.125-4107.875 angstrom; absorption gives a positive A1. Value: 7.37 angstrom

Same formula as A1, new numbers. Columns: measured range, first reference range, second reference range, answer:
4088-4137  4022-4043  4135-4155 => 9.0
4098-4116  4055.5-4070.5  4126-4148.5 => 5.5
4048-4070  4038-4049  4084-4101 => -1.3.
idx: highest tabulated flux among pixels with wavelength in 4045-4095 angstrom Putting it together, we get 14.97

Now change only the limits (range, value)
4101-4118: 13.06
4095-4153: 14.72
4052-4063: 14.96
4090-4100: 11.86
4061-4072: 14.02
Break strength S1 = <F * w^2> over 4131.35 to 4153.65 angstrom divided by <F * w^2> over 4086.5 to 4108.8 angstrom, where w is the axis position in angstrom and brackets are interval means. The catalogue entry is 1.46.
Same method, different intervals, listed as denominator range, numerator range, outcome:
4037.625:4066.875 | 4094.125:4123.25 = 0.76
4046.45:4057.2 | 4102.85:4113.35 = 0.71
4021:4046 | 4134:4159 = 1.06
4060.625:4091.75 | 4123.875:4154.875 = 1.09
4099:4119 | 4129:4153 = 1.40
